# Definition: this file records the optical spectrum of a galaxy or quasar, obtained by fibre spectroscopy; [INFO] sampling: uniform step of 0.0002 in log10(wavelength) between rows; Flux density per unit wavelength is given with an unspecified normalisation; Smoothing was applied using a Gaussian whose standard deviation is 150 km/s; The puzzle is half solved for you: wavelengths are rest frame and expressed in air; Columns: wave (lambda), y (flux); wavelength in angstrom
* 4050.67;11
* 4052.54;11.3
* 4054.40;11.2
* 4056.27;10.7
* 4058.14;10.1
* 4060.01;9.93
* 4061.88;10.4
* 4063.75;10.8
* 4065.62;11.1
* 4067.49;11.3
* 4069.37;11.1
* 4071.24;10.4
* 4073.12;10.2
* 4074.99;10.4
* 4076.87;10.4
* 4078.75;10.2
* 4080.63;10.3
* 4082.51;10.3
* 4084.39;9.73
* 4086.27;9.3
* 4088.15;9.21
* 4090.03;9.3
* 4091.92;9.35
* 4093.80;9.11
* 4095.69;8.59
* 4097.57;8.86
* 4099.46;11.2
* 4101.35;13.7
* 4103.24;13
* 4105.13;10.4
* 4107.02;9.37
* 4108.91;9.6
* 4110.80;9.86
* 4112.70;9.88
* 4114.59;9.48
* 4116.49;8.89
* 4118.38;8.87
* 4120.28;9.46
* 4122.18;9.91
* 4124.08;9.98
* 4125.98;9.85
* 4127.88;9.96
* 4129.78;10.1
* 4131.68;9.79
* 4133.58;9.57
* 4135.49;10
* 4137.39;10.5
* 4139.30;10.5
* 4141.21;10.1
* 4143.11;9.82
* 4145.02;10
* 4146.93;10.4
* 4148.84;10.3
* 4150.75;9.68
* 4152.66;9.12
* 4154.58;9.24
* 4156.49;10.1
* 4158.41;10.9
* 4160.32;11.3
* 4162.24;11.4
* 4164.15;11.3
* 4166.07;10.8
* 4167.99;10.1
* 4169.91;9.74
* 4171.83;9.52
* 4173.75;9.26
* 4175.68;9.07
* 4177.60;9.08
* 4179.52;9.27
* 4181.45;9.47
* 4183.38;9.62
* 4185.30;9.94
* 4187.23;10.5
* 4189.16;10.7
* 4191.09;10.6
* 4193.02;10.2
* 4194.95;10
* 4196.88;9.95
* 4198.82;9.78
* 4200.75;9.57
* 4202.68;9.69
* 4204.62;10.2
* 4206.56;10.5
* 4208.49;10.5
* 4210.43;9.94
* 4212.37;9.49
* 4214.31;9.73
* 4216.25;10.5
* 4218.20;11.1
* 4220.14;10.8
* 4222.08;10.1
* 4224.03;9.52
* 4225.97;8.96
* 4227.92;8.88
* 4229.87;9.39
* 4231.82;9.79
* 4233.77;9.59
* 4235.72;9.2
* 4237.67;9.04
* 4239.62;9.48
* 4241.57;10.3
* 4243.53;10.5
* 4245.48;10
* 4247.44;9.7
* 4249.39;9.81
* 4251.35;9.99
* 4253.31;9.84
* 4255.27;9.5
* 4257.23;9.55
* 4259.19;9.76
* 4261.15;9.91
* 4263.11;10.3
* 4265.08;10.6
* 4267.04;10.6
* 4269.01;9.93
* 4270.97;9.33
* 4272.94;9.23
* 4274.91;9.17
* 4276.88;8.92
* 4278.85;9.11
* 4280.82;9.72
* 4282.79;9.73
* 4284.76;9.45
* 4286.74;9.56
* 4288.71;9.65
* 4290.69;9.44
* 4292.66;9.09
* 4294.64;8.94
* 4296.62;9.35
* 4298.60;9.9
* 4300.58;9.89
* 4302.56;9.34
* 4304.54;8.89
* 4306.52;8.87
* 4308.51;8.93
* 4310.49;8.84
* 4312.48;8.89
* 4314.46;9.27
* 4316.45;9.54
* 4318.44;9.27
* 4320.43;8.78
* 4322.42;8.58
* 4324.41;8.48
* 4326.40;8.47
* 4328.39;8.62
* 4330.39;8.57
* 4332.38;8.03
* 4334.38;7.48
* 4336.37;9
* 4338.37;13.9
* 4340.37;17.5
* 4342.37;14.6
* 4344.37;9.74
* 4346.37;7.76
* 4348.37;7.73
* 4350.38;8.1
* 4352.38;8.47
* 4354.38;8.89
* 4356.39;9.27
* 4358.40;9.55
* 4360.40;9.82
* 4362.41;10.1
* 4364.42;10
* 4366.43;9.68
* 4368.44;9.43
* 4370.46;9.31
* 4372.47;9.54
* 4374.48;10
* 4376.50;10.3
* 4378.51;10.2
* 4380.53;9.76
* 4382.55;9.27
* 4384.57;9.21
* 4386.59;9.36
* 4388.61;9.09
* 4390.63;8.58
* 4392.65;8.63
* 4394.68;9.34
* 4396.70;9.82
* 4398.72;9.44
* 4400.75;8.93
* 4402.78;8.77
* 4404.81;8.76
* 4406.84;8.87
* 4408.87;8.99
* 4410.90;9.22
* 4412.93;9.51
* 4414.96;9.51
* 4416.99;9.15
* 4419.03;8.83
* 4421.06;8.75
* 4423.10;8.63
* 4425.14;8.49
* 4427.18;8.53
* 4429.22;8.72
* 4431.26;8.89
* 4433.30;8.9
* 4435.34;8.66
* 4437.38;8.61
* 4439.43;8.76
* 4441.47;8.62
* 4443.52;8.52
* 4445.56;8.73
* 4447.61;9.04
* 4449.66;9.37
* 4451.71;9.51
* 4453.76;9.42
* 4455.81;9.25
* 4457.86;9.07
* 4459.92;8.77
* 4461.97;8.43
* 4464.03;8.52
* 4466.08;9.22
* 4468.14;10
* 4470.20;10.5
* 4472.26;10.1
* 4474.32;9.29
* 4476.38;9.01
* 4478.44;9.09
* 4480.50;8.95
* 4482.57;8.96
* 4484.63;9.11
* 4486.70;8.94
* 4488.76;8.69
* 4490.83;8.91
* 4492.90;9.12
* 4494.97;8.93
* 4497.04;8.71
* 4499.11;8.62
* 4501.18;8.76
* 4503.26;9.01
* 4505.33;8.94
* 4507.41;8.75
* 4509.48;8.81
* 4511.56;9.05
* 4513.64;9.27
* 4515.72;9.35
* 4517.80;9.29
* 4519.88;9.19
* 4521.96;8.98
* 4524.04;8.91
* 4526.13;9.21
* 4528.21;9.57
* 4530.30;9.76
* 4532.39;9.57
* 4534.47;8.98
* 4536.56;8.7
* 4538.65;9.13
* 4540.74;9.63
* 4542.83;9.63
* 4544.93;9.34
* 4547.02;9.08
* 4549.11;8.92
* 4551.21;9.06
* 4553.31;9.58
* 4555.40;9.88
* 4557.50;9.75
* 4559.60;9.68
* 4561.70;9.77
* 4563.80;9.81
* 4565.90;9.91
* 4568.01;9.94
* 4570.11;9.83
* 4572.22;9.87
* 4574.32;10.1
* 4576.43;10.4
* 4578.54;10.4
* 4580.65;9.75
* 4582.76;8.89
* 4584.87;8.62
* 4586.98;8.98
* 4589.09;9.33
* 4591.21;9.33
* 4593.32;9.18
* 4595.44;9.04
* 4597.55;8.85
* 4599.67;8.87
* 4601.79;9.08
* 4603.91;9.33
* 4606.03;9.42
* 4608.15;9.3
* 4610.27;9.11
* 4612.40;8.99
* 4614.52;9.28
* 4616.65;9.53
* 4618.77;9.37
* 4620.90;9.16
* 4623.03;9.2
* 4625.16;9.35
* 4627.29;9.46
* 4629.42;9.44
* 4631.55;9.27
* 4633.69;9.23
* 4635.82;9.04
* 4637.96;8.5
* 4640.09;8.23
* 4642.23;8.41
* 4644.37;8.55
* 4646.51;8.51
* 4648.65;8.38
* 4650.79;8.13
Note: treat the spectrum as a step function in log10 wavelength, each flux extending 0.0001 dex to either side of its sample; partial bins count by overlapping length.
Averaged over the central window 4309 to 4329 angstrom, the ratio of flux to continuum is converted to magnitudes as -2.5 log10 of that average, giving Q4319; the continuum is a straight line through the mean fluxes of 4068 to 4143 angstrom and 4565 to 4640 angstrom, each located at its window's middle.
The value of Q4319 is 0.10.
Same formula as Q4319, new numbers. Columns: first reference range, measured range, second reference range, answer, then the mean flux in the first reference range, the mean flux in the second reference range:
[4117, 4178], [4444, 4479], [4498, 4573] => 0.02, 9.99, 9.32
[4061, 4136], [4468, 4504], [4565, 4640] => 0.04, 10.1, 9.34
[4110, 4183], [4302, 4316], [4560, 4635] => 0.08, 9.91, 9.41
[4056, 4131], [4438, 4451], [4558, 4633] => 0.09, 10.1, 9.42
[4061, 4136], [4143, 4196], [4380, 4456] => -0.02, 10.1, 9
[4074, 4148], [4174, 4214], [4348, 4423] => -0.01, 9.98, 9.25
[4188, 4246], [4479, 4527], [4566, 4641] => 0.06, 9.93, 9.31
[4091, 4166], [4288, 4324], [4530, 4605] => 0.08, 10.1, 9.44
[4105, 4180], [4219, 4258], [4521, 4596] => 0.01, 9.91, 9.46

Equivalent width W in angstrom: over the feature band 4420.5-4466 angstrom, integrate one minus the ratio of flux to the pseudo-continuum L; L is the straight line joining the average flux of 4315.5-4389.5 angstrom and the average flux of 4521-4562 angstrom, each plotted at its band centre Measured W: 3.10 angstrom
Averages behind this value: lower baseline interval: 9.61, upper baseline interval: 9.35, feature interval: 8.84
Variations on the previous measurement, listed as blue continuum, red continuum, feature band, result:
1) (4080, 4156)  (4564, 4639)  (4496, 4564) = 1.52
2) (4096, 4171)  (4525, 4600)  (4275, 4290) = 0.74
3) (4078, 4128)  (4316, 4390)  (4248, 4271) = -0.55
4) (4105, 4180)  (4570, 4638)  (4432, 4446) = 1.24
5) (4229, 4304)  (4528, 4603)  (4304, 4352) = 0.57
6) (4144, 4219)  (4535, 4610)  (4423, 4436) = 1.30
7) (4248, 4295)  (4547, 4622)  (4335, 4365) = -2.11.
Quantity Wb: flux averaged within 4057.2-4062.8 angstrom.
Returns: 10.1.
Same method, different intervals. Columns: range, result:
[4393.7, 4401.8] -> 9.38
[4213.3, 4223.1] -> 10.4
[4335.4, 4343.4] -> 13.7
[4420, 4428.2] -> 8.6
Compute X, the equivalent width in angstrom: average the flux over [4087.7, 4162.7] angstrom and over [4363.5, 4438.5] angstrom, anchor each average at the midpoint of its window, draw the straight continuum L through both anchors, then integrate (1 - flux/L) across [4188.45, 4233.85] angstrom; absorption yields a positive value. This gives -1.06 angstrom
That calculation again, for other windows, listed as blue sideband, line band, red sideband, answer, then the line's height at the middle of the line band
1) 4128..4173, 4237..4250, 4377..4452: -0.10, 9.77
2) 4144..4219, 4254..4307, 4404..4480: 0.66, 9.67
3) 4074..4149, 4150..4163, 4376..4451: -0.52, 9.85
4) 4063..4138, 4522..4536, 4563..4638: 0.28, 9.48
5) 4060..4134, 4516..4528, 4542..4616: 0.44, 9.51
